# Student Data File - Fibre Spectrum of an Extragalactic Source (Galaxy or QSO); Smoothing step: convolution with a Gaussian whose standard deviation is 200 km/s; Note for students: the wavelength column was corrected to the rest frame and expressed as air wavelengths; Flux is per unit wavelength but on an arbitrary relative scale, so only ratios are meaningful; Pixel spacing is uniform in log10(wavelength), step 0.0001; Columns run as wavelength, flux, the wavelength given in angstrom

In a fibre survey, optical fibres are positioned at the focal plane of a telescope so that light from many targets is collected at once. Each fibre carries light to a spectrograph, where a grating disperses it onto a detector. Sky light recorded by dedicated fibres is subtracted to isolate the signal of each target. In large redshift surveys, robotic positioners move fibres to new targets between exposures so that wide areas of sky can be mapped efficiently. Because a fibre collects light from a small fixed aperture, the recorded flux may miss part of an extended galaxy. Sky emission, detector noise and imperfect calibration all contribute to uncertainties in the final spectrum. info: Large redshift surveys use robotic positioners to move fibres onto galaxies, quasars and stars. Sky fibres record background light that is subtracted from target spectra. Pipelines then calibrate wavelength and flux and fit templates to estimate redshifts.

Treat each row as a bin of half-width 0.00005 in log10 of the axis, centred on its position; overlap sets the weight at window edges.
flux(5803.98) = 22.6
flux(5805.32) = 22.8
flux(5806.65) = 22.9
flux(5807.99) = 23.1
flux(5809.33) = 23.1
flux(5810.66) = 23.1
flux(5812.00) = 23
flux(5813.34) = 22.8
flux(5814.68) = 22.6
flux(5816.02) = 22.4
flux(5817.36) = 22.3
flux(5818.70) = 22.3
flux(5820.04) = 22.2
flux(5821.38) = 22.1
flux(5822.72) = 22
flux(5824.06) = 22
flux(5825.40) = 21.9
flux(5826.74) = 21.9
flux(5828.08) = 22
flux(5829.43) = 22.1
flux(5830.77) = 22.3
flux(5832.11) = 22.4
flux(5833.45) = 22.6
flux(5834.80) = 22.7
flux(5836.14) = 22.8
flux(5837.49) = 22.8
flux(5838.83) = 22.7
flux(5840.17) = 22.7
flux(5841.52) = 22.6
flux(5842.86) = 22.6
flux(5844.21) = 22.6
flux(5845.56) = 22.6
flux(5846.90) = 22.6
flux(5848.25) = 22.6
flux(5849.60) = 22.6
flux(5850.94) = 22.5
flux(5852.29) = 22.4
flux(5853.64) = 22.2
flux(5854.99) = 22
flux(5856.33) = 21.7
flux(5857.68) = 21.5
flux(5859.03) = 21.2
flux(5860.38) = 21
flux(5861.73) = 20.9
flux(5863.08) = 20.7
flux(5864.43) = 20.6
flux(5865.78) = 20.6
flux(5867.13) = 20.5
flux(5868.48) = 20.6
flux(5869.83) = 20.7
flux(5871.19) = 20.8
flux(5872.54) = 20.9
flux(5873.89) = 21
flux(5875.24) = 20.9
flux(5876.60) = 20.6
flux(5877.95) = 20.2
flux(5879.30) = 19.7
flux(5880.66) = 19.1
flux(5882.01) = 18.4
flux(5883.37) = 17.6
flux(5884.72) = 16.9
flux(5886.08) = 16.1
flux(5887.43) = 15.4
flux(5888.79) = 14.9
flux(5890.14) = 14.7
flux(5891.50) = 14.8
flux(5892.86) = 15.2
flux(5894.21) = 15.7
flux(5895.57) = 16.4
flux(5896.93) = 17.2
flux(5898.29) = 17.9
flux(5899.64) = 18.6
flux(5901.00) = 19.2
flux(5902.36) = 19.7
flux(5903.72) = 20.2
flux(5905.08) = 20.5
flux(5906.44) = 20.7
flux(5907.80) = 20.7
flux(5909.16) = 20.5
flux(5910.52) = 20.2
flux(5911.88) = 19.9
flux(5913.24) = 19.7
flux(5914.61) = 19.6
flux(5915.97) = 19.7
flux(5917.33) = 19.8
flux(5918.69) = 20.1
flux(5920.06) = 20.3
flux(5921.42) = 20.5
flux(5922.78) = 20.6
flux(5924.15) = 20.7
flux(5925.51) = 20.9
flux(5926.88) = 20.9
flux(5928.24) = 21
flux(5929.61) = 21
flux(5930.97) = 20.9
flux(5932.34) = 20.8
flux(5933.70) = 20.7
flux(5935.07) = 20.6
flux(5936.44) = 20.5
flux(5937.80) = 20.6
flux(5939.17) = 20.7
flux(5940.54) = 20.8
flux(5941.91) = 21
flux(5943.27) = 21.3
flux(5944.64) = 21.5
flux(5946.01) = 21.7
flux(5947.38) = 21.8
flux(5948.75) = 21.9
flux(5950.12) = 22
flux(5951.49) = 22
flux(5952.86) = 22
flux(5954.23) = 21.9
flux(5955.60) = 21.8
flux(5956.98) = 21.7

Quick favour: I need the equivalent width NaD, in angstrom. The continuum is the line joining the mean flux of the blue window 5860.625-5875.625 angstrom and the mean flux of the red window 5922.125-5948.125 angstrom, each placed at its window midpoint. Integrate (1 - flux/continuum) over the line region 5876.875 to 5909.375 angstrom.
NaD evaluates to 4.5 angstrom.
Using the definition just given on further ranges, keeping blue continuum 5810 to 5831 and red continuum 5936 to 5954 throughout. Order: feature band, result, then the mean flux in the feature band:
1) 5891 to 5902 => 2.4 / 17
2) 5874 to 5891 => 3.0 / 17.9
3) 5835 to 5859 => -0.3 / 22.4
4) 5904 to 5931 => 1.5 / 20.4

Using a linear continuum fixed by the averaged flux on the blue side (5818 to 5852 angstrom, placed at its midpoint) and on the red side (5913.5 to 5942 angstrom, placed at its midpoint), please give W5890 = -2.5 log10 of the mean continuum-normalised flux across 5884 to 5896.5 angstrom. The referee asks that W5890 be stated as 0.34 mag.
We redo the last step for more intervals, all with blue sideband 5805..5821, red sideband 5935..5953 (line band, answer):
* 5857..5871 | 0.068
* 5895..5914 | 0.123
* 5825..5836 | 0.012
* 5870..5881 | 0.082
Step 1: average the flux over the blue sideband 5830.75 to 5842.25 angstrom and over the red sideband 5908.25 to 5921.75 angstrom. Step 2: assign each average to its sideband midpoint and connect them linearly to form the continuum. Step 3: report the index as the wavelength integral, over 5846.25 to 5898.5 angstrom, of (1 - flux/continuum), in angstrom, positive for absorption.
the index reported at 4.8 angstrom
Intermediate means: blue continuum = 22.7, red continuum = 20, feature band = 19.5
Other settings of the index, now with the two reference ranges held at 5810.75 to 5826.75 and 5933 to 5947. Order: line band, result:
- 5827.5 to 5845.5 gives -0.3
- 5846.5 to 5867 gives 0.3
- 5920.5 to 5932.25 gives 0.2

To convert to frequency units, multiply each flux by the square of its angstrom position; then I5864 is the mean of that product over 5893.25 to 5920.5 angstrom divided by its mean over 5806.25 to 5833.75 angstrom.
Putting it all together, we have 0.9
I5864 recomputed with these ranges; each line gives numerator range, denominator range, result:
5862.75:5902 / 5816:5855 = 0.84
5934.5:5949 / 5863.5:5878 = 1.05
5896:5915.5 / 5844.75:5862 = 0.91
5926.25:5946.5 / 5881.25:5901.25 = 1.28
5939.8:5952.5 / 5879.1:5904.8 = 1.27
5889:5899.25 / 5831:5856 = 0.72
